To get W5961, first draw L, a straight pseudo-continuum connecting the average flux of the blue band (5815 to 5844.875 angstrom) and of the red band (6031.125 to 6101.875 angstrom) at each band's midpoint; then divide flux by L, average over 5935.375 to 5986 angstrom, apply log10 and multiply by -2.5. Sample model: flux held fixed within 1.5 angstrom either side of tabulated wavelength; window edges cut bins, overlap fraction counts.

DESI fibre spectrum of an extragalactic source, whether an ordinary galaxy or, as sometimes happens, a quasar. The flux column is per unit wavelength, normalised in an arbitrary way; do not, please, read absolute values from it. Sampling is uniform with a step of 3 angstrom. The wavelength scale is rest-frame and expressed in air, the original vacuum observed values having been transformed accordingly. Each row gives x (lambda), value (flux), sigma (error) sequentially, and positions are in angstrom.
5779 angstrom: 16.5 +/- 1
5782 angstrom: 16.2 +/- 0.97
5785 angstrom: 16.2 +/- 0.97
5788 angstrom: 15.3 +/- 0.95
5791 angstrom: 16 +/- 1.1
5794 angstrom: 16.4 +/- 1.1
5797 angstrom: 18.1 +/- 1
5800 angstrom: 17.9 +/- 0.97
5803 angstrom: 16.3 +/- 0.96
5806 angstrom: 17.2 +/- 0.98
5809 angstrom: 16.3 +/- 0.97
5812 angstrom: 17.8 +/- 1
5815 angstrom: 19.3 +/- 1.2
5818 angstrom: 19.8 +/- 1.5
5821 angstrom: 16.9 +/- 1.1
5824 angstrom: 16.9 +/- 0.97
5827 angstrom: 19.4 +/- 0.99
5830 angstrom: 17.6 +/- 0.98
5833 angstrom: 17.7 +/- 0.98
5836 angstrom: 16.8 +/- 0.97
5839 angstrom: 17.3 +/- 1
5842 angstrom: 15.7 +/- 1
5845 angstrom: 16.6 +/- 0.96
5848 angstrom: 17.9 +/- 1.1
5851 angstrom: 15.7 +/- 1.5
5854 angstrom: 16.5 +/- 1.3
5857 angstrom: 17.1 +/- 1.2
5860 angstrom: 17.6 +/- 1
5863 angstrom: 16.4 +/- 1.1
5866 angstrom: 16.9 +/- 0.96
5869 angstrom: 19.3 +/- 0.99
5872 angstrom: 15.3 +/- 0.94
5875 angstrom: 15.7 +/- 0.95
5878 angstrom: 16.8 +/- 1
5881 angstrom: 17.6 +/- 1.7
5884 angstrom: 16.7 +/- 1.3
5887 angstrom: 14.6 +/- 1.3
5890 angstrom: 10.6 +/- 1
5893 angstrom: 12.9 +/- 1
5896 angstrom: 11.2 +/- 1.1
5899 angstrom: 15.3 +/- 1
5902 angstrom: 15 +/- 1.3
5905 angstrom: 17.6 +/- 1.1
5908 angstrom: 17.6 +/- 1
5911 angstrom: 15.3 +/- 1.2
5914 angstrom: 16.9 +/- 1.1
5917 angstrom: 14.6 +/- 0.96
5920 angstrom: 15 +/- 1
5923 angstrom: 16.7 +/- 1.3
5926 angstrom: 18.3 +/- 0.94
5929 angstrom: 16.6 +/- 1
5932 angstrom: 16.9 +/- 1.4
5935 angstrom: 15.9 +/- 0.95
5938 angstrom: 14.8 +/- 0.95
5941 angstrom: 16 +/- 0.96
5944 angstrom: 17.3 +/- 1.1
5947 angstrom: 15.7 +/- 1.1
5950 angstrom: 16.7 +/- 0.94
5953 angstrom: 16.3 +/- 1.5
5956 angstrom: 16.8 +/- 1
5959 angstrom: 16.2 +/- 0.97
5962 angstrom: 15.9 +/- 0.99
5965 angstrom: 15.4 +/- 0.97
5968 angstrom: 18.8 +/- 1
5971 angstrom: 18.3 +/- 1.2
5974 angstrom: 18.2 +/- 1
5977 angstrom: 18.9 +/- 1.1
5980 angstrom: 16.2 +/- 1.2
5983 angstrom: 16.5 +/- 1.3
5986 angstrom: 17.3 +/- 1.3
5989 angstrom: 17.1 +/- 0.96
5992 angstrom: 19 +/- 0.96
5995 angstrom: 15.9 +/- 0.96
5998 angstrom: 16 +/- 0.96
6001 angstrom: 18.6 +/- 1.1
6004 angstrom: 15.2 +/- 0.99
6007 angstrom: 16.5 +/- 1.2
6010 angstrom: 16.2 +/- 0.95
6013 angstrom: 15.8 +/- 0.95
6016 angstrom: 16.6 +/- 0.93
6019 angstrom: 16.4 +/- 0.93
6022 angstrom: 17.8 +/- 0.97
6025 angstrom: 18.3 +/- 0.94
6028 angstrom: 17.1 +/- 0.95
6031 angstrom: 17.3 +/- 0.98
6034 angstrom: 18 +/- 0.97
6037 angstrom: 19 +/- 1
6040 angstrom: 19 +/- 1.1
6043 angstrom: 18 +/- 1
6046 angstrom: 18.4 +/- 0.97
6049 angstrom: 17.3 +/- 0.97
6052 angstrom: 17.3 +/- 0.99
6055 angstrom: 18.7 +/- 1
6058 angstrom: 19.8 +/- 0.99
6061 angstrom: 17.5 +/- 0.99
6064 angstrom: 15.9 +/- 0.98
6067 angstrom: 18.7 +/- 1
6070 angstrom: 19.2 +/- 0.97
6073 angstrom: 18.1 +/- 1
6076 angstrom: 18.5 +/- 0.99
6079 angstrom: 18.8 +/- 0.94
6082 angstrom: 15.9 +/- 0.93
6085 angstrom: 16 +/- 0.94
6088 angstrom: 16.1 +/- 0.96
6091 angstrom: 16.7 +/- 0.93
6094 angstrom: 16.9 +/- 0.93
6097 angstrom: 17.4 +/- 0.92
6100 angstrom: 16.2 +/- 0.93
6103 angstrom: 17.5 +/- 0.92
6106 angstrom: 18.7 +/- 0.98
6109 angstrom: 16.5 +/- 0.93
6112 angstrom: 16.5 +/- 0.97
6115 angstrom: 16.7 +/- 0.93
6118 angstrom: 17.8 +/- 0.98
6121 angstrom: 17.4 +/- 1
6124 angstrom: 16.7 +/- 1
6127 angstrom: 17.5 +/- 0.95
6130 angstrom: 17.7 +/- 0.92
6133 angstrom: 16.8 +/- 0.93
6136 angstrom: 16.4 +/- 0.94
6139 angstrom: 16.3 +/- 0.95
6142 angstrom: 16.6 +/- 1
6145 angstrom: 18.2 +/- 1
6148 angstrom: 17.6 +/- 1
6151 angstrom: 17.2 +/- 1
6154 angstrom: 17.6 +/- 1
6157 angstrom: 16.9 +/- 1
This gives 0.06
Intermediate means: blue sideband 17.6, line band 16.7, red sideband 17.7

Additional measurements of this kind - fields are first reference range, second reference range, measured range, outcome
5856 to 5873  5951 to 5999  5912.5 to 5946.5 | 0.05 mag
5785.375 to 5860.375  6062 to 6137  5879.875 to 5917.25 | 0.14 mag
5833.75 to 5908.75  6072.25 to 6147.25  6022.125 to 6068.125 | -0.07 mag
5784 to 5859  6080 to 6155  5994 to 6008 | 0.04 mag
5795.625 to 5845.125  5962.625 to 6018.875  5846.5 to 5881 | 0.03 mag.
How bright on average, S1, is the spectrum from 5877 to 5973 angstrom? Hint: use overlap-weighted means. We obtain 16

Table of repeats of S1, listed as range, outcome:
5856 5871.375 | 17.3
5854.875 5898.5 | 15.6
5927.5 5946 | 16.2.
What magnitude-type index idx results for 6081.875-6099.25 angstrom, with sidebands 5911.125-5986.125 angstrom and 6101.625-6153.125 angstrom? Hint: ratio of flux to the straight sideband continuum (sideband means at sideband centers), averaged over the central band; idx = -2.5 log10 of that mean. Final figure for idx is 0.035 mag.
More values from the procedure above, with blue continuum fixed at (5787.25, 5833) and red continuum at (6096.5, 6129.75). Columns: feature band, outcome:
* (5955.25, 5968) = 0.062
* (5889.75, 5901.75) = 0.319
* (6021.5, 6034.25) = -0.025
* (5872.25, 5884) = 0.054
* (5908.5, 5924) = 0.103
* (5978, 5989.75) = 0.029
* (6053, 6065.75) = -0.045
